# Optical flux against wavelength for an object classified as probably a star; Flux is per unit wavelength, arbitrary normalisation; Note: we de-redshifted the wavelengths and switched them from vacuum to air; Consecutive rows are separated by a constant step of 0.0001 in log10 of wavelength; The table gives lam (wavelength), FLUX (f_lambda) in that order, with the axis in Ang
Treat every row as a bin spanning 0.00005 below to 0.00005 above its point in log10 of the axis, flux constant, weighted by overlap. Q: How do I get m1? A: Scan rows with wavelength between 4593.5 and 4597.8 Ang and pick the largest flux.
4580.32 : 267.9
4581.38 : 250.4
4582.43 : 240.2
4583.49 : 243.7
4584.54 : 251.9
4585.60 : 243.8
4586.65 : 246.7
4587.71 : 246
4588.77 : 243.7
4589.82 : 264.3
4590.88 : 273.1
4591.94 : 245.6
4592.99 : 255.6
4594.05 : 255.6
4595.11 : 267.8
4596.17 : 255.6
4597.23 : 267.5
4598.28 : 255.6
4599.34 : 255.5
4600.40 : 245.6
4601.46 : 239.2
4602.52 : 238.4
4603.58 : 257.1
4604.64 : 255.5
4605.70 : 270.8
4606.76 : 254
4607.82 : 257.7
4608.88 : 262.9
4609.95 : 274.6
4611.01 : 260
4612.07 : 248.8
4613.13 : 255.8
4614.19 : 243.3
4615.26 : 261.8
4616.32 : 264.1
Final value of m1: 267.8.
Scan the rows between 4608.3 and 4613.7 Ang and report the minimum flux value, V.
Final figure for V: 248.8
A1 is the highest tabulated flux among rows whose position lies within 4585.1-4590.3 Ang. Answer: 264.3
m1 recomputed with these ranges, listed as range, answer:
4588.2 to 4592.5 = 273.1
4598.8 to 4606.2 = 270.8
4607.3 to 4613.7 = 274.6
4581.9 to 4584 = 243.7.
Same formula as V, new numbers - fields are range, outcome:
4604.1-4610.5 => 254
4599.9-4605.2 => 238.4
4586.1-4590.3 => 243.7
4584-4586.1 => 243.8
